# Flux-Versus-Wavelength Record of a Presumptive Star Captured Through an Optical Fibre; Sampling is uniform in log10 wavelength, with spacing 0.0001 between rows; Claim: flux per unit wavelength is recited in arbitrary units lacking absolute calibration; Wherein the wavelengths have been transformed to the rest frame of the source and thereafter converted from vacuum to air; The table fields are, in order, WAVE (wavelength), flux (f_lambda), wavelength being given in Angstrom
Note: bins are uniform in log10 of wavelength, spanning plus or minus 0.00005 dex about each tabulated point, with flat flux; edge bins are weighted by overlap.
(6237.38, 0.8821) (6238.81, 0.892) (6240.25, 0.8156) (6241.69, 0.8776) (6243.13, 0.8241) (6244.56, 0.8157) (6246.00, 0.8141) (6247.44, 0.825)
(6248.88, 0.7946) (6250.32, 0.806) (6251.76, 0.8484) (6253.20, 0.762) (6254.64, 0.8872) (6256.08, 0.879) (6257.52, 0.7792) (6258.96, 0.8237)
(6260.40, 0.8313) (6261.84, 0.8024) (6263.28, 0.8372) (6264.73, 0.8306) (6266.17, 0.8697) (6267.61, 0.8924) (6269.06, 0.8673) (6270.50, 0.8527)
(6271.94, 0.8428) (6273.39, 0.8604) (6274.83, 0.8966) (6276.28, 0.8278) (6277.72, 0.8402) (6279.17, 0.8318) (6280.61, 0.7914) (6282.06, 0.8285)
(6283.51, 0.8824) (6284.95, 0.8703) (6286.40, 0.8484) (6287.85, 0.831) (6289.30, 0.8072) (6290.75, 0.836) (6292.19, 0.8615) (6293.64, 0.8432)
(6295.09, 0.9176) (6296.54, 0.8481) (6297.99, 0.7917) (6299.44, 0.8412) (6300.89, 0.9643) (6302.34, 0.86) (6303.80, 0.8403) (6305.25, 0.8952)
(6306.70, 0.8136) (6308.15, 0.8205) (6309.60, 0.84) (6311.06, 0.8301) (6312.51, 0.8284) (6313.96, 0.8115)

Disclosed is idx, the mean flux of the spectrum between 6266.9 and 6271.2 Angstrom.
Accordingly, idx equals 0.87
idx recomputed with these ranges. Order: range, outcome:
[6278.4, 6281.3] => 0.813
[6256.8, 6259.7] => 0.802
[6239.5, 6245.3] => 0.833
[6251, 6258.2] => 0.831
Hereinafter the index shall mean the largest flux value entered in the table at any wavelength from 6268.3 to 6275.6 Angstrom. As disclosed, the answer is 0.8966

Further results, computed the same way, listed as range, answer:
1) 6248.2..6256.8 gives 0.8872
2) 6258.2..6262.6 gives 0.8313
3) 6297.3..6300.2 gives 0.8412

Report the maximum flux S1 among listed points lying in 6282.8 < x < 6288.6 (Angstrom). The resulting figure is 0.8824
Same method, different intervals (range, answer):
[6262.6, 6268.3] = 0.8924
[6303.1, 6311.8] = 0.8952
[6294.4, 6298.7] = 0.9176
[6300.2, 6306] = 0.9643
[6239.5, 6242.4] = 0.8776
